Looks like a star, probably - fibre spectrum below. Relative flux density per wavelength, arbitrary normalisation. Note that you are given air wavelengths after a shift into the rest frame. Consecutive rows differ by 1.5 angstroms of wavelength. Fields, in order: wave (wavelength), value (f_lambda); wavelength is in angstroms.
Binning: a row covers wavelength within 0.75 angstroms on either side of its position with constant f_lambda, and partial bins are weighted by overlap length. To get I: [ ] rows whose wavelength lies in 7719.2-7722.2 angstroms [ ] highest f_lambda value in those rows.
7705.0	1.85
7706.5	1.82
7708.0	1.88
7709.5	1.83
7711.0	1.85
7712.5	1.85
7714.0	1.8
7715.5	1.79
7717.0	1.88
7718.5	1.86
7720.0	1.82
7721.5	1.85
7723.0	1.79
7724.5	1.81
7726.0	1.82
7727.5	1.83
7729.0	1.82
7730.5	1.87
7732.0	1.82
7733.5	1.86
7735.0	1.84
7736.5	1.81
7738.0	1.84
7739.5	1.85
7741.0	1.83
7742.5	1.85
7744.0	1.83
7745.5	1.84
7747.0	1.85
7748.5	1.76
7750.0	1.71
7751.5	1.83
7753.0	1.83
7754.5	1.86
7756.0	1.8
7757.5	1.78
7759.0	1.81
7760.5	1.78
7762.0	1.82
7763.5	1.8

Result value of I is 1.85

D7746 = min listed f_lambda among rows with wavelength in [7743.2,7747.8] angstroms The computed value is 1.83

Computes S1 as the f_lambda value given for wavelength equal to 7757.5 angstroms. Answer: 1.78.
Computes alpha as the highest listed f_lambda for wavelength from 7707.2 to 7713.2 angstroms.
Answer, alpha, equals 1.88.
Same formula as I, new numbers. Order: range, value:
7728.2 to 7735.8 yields 1.87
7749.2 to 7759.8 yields 1.86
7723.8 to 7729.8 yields 1.83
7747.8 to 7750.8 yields 1.76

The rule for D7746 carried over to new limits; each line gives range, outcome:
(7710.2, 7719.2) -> 1.79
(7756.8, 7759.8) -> 1.78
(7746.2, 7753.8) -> 1.71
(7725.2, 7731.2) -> 1.82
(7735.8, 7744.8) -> 1.81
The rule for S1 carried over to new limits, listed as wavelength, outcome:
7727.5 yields 1.83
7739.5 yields 1.85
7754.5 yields 1.86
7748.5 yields 1.76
